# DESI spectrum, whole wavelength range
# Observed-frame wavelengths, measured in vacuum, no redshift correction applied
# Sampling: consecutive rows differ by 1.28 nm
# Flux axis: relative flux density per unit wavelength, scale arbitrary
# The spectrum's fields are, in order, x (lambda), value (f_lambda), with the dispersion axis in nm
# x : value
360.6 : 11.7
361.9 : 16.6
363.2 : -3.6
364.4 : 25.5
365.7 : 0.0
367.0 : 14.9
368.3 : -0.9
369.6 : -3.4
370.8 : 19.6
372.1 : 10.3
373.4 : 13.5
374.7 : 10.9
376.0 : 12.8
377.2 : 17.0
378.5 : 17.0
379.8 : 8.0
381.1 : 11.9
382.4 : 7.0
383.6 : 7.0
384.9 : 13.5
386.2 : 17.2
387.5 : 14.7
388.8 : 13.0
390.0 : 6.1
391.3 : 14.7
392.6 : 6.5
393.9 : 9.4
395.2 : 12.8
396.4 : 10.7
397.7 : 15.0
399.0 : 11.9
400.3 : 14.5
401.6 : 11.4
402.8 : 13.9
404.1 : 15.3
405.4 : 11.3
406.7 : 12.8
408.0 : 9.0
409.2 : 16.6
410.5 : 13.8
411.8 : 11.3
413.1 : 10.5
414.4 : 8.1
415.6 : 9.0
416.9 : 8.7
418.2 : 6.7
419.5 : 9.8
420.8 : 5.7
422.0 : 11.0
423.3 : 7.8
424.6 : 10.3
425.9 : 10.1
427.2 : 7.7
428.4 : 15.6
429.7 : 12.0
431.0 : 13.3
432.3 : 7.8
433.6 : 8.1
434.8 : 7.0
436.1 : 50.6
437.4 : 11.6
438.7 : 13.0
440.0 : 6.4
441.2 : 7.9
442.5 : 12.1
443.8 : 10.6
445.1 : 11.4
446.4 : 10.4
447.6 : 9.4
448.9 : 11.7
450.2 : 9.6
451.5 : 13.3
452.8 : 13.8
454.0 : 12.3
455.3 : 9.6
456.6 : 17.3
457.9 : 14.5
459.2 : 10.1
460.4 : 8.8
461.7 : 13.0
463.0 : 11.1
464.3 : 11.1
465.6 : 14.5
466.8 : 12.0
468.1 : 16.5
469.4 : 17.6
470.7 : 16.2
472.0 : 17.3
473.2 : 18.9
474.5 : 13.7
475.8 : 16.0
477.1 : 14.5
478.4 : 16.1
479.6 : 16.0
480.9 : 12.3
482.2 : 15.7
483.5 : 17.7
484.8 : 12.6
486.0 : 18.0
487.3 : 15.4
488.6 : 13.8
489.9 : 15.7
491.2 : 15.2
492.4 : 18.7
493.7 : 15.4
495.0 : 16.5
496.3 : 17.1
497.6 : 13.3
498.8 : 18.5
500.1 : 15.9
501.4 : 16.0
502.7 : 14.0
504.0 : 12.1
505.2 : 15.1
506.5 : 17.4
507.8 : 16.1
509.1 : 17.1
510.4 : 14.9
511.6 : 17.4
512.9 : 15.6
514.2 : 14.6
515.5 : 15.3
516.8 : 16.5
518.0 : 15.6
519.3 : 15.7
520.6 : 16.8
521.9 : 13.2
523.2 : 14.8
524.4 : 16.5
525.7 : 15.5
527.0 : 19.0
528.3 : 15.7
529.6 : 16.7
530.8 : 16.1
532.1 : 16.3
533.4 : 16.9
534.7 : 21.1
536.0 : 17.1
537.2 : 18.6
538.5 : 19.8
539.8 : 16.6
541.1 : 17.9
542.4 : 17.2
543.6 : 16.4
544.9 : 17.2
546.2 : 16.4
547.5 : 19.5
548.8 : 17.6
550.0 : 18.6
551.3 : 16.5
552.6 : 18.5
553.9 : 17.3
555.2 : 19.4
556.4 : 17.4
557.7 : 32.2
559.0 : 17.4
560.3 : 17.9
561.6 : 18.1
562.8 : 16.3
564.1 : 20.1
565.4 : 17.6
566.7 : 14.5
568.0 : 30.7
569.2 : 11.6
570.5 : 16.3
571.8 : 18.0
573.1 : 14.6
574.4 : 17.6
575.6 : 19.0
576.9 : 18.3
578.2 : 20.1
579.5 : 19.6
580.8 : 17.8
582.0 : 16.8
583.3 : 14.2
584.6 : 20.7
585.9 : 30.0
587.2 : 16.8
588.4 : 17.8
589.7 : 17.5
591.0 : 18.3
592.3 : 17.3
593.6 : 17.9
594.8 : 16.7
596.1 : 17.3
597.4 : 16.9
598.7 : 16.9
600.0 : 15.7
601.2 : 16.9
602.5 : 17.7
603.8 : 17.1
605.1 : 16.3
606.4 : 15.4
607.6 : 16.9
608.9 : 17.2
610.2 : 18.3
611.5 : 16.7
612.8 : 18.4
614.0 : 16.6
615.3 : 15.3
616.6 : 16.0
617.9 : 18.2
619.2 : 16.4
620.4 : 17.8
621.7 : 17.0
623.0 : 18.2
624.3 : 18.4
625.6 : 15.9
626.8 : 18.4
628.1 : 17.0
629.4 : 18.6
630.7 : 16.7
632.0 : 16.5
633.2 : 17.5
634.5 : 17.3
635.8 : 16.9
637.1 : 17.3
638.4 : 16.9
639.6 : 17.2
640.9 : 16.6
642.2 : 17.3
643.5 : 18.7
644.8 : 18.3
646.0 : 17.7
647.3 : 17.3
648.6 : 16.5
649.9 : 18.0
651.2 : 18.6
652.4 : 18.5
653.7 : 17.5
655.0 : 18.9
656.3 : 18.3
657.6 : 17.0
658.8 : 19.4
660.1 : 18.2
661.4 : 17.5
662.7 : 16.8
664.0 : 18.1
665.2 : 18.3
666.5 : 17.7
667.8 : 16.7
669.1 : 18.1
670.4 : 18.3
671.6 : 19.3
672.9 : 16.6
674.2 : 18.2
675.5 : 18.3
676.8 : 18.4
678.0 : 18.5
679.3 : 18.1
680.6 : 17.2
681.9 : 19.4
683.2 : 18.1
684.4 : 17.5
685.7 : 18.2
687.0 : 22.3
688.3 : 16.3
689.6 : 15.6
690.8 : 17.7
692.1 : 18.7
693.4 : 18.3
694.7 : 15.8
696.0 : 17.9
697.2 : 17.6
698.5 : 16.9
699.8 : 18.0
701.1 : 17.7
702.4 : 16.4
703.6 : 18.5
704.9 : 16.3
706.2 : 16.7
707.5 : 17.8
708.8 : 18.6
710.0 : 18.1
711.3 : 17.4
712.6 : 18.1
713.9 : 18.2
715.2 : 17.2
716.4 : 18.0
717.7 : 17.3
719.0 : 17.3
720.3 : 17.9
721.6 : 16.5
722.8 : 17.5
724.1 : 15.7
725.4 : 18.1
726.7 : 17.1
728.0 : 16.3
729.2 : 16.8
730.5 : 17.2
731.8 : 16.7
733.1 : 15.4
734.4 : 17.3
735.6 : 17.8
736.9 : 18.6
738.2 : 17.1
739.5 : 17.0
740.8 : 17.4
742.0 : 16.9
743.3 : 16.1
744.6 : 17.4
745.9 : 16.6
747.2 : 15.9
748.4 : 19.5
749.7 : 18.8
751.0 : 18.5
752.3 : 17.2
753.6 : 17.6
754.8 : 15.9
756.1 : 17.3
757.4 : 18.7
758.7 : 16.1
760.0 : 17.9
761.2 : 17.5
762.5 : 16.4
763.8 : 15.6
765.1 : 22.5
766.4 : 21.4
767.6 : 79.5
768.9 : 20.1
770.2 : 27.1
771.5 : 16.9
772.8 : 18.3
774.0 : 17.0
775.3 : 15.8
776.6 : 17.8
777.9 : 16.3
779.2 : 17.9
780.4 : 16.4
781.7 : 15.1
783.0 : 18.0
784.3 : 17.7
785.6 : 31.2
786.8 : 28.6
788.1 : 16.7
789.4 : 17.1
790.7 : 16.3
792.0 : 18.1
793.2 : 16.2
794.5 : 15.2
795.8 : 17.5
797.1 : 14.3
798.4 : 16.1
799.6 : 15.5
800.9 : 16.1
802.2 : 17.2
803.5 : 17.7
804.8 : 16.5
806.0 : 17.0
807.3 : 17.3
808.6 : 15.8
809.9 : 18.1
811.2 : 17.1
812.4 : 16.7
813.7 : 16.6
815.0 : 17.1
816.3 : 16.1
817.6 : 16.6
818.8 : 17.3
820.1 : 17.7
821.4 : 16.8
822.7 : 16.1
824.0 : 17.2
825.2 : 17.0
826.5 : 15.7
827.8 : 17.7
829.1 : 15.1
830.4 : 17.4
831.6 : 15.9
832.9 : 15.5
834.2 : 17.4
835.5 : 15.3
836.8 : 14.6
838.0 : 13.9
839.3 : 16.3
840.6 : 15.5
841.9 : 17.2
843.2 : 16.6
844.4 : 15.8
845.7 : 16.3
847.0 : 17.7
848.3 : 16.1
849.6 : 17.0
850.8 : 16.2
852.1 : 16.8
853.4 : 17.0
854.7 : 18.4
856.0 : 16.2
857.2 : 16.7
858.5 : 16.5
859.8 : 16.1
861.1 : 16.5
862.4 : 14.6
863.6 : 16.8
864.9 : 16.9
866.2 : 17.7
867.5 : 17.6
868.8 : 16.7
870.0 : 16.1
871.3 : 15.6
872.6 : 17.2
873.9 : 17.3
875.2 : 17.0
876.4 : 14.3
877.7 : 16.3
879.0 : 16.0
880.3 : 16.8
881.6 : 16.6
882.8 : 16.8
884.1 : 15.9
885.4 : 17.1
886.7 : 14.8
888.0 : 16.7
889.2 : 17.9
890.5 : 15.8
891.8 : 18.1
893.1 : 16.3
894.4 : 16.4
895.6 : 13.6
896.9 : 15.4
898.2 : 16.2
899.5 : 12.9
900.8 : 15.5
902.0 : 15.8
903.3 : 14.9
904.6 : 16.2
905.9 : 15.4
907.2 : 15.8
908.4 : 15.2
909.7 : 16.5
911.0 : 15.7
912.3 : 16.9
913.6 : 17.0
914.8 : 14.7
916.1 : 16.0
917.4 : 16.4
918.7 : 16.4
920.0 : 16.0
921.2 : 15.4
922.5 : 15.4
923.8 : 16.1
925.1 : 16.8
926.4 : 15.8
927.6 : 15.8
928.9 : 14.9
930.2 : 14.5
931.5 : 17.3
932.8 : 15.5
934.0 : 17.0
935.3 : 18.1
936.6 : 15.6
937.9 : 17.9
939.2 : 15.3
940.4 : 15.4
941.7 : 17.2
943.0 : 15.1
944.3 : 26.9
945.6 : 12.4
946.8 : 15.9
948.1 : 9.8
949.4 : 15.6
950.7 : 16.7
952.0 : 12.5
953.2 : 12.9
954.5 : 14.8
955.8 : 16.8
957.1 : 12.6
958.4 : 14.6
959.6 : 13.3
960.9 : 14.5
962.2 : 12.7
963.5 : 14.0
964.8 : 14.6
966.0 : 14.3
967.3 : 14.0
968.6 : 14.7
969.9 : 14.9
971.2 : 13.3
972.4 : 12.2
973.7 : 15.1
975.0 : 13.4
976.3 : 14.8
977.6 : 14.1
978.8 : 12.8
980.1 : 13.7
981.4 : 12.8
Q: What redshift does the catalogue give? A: 0.17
